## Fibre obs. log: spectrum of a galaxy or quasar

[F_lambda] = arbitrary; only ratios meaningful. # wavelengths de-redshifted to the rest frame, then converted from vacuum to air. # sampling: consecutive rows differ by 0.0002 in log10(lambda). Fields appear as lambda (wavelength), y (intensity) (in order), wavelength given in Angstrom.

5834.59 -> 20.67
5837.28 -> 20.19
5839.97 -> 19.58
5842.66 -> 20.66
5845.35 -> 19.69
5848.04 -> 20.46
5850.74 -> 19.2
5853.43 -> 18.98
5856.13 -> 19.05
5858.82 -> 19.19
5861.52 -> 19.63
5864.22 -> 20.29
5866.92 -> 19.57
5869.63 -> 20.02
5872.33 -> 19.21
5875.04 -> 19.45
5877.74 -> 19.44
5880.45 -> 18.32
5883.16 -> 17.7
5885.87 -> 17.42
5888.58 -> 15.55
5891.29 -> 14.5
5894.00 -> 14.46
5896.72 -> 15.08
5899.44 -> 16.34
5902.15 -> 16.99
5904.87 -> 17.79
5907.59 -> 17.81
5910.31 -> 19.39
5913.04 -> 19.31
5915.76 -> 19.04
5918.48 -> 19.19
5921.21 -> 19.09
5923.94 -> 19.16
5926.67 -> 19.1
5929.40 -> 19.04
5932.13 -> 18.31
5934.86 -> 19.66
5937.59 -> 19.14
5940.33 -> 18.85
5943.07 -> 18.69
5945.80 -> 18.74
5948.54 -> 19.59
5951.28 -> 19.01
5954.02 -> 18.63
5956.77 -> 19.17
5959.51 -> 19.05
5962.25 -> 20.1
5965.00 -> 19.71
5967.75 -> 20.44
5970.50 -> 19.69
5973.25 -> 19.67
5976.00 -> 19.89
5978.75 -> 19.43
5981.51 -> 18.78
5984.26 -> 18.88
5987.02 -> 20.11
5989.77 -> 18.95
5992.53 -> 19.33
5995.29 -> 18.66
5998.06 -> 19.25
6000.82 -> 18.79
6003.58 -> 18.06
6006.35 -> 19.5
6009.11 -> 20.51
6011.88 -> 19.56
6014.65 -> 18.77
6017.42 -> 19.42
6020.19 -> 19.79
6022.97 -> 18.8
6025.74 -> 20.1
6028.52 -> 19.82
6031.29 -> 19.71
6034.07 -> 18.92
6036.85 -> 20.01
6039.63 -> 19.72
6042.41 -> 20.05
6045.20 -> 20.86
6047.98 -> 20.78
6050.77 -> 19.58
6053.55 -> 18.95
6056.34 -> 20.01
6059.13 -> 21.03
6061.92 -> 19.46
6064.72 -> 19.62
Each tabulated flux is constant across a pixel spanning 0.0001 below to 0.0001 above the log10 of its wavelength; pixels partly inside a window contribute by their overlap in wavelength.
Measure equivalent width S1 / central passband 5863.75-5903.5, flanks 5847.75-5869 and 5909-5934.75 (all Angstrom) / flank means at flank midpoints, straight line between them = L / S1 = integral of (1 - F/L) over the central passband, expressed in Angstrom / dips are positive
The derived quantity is 3.7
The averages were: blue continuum 19.5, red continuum 19.1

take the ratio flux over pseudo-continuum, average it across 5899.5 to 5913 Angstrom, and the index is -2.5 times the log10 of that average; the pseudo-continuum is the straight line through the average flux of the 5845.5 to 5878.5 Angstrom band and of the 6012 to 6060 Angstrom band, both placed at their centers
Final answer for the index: 0.09 mag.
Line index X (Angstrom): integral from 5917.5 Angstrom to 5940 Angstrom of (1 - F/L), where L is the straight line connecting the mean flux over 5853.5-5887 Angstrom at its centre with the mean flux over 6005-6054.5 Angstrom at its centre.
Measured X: 0.3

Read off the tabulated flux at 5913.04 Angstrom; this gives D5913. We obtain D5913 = 19.31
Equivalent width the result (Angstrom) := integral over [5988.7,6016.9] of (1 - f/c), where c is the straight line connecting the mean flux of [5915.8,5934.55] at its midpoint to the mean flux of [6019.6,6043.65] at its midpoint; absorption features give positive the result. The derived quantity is 0.5 Angstrom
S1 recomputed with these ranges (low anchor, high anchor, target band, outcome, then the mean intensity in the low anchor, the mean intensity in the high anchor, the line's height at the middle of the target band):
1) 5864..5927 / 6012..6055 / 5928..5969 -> -1.2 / 18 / 19.7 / 18.7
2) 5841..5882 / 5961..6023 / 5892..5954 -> 3.7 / 19.5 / 19.4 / 19.5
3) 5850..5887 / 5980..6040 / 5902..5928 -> 0.6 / 19.1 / 19.3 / 19.2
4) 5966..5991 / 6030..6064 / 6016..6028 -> 0.1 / 19.5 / 19.9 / 19.8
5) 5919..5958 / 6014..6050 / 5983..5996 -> 0.1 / 19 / 19.8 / 19.4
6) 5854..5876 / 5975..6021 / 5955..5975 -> -0.4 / 19.5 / 19.3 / 19.3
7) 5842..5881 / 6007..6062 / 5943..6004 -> 1.4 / 19.5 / 19.8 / 19.7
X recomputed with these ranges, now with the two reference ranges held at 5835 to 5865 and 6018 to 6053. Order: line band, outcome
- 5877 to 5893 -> 2.2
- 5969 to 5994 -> 0.5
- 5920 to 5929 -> 0.3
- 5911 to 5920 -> 0.3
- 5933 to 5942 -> 0.3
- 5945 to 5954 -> 0.3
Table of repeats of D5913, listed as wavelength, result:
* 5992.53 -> 19.33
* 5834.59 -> 20.67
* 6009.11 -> 20.51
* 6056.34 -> 20.01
